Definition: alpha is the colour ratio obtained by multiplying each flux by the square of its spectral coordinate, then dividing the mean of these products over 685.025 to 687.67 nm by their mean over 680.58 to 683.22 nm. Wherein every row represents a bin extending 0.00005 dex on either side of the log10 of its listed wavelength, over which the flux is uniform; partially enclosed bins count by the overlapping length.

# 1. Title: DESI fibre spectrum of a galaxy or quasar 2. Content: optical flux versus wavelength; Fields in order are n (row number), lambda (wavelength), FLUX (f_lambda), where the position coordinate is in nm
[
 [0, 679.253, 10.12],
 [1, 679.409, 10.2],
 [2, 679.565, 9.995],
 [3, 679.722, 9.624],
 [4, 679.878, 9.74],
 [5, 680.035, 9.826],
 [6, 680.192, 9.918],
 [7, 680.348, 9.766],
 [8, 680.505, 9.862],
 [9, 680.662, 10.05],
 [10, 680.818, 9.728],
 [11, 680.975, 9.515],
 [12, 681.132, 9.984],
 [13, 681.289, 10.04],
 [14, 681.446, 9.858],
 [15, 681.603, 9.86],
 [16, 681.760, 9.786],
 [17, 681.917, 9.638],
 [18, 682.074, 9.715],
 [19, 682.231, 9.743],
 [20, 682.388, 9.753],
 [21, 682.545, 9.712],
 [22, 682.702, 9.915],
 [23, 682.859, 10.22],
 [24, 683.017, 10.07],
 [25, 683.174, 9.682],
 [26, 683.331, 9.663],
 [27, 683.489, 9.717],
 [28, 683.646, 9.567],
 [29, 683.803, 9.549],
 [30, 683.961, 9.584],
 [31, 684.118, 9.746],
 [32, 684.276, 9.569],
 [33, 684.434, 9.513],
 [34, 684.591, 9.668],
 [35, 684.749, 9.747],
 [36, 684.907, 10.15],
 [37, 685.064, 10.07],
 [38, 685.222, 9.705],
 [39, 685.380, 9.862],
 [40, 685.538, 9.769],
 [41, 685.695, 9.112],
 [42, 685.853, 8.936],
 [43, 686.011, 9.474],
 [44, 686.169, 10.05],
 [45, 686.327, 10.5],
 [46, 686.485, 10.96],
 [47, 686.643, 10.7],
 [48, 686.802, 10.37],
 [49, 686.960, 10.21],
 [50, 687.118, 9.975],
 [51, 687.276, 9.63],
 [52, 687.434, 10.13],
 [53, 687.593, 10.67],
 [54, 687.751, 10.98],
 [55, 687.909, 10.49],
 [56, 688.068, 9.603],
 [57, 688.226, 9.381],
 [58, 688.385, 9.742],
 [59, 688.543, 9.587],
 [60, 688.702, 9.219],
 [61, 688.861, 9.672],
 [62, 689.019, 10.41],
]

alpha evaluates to 1.03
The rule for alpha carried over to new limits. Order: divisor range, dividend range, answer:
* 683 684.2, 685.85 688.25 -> 1.06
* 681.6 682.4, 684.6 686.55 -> 1.02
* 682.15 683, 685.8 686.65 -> 1.03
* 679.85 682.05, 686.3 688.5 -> 1.06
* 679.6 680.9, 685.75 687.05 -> 1.05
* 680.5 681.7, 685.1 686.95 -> 1.02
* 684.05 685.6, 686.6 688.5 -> 1.05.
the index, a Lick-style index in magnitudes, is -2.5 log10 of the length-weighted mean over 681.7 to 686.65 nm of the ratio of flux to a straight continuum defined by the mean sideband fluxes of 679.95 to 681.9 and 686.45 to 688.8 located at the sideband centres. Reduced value 0.02 mag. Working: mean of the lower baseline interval 9.84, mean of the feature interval 9.8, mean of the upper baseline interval 10.1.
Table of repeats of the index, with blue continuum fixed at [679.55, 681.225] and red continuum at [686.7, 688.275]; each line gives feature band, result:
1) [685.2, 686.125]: 0.07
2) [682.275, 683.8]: 0.02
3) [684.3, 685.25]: 0.03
